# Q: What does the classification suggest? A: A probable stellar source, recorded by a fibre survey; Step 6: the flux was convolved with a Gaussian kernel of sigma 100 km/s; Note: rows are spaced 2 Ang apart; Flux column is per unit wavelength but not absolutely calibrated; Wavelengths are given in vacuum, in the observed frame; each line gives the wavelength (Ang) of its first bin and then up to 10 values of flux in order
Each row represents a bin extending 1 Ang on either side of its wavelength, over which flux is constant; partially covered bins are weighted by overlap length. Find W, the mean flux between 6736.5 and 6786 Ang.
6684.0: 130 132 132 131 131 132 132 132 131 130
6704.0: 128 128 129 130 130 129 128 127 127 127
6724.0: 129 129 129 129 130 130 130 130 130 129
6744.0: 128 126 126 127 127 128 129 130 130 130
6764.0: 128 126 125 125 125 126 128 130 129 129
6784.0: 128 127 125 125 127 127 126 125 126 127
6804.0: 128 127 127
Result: 128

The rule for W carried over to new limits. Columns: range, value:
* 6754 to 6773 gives 128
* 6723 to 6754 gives 129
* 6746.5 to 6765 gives 128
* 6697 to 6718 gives 129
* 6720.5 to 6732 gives 129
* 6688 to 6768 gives 129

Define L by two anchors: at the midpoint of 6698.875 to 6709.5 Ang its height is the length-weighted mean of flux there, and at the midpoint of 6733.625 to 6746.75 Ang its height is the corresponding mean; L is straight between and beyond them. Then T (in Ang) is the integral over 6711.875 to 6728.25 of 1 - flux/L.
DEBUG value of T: 0.1 Ang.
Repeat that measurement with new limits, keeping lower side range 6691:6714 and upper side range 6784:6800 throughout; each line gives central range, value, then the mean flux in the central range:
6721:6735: 0.0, 129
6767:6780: 0.0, 127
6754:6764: -0.1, 129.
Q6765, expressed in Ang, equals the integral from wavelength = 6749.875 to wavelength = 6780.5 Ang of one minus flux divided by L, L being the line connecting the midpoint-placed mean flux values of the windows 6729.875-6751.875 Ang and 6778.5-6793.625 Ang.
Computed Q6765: 0.0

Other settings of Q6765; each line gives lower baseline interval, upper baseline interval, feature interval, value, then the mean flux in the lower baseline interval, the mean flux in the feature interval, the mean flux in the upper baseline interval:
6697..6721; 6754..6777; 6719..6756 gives 0.0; 129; 128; 127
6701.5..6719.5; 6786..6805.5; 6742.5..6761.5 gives -0.1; 129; 128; 126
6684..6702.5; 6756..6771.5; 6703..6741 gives 0.3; 131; 129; 128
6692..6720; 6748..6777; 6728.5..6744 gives -0.1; 130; 130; 127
